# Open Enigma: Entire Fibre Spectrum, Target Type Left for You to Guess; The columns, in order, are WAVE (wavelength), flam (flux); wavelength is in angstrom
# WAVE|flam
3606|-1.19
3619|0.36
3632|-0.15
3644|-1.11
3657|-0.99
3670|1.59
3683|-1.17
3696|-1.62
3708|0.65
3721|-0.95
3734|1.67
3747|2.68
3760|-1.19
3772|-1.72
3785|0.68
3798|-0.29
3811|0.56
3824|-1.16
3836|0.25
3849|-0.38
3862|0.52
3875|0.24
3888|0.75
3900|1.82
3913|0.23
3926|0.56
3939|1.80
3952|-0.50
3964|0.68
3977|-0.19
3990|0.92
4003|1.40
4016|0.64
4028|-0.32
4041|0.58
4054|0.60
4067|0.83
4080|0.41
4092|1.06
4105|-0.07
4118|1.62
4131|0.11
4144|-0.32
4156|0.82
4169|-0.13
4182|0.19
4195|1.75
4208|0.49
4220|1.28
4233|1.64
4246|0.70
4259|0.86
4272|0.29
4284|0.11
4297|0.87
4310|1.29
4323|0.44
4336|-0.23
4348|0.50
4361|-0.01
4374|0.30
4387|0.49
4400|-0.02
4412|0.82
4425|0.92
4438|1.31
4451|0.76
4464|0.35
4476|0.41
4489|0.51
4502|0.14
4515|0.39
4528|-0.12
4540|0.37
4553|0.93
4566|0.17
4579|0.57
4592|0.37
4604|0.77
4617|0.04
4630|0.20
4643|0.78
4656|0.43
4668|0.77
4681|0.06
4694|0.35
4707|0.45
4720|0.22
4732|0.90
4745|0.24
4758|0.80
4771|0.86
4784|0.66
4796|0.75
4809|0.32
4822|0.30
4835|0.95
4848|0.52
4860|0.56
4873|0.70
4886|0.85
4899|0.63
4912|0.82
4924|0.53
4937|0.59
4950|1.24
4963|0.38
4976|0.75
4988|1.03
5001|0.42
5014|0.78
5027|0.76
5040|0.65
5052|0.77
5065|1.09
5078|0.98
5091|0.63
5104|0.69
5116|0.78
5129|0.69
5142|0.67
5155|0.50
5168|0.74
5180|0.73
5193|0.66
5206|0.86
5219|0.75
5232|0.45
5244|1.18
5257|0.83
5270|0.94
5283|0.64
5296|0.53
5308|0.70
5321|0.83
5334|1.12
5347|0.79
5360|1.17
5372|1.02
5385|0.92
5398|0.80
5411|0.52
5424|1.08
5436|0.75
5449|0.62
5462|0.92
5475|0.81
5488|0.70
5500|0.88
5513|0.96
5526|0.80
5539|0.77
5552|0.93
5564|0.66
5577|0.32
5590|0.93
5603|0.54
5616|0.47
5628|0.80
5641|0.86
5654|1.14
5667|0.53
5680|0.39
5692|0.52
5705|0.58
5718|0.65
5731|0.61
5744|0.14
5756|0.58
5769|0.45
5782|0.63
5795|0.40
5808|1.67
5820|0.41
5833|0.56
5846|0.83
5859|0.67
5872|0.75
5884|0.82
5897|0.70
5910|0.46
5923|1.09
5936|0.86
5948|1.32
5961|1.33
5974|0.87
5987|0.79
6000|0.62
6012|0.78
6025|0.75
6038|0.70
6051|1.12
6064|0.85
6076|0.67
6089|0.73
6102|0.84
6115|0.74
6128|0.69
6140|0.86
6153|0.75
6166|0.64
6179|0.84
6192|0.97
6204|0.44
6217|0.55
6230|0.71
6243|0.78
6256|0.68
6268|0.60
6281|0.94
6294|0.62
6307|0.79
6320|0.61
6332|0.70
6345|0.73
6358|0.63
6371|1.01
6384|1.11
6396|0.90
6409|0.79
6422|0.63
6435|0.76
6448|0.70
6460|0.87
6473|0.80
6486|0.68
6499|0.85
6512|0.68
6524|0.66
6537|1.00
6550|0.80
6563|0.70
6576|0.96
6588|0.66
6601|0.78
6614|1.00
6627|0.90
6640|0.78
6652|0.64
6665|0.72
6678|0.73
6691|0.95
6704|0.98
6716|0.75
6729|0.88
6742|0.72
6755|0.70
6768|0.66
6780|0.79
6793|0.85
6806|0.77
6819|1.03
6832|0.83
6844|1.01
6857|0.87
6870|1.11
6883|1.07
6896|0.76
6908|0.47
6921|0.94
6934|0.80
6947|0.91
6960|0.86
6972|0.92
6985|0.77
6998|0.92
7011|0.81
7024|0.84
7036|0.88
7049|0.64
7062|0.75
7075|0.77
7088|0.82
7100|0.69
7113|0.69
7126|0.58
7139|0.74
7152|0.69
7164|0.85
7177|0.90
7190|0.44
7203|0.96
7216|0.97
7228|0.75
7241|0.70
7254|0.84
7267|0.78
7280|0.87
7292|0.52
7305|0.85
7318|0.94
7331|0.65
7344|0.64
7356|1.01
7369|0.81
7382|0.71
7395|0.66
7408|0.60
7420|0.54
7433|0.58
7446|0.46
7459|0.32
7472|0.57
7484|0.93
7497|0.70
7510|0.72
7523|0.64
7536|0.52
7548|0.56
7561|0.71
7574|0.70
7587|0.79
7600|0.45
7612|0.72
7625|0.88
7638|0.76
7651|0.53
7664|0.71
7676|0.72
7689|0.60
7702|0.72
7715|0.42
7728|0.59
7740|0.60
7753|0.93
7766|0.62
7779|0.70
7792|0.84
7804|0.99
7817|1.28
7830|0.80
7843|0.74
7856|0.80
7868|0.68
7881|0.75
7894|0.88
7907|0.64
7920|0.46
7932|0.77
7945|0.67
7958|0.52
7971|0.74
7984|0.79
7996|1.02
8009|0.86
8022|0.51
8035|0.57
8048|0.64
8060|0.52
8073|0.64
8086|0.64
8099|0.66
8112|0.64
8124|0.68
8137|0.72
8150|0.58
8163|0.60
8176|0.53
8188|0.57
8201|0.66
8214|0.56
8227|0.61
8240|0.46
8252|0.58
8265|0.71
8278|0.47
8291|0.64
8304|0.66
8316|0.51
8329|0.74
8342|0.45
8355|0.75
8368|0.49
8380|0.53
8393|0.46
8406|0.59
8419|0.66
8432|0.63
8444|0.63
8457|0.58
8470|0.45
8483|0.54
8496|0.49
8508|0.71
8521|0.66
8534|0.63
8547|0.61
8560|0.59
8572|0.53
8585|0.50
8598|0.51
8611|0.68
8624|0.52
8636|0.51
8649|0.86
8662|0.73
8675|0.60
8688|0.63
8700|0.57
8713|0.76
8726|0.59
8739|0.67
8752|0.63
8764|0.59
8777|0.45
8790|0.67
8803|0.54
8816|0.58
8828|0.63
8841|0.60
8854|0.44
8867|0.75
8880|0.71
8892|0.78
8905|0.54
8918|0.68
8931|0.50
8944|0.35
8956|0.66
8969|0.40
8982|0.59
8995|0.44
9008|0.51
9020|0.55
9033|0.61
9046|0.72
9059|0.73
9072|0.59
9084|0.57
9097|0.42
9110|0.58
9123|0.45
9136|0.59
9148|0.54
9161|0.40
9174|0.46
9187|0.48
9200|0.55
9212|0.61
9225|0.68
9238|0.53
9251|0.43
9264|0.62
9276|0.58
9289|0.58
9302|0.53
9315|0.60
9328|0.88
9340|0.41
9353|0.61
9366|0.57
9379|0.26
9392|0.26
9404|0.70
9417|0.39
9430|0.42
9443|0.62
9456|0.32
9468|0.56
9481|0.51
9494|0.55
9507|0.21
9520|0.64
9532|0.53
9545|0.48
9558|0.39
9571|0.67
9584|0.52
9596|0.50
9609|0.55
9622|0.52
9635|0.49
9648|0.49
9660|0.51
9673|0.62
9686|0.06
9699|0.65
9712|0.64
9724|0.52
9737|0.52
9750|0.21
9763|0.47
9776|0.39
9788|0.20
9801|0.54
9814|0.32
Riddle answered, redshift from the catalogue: 0.190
